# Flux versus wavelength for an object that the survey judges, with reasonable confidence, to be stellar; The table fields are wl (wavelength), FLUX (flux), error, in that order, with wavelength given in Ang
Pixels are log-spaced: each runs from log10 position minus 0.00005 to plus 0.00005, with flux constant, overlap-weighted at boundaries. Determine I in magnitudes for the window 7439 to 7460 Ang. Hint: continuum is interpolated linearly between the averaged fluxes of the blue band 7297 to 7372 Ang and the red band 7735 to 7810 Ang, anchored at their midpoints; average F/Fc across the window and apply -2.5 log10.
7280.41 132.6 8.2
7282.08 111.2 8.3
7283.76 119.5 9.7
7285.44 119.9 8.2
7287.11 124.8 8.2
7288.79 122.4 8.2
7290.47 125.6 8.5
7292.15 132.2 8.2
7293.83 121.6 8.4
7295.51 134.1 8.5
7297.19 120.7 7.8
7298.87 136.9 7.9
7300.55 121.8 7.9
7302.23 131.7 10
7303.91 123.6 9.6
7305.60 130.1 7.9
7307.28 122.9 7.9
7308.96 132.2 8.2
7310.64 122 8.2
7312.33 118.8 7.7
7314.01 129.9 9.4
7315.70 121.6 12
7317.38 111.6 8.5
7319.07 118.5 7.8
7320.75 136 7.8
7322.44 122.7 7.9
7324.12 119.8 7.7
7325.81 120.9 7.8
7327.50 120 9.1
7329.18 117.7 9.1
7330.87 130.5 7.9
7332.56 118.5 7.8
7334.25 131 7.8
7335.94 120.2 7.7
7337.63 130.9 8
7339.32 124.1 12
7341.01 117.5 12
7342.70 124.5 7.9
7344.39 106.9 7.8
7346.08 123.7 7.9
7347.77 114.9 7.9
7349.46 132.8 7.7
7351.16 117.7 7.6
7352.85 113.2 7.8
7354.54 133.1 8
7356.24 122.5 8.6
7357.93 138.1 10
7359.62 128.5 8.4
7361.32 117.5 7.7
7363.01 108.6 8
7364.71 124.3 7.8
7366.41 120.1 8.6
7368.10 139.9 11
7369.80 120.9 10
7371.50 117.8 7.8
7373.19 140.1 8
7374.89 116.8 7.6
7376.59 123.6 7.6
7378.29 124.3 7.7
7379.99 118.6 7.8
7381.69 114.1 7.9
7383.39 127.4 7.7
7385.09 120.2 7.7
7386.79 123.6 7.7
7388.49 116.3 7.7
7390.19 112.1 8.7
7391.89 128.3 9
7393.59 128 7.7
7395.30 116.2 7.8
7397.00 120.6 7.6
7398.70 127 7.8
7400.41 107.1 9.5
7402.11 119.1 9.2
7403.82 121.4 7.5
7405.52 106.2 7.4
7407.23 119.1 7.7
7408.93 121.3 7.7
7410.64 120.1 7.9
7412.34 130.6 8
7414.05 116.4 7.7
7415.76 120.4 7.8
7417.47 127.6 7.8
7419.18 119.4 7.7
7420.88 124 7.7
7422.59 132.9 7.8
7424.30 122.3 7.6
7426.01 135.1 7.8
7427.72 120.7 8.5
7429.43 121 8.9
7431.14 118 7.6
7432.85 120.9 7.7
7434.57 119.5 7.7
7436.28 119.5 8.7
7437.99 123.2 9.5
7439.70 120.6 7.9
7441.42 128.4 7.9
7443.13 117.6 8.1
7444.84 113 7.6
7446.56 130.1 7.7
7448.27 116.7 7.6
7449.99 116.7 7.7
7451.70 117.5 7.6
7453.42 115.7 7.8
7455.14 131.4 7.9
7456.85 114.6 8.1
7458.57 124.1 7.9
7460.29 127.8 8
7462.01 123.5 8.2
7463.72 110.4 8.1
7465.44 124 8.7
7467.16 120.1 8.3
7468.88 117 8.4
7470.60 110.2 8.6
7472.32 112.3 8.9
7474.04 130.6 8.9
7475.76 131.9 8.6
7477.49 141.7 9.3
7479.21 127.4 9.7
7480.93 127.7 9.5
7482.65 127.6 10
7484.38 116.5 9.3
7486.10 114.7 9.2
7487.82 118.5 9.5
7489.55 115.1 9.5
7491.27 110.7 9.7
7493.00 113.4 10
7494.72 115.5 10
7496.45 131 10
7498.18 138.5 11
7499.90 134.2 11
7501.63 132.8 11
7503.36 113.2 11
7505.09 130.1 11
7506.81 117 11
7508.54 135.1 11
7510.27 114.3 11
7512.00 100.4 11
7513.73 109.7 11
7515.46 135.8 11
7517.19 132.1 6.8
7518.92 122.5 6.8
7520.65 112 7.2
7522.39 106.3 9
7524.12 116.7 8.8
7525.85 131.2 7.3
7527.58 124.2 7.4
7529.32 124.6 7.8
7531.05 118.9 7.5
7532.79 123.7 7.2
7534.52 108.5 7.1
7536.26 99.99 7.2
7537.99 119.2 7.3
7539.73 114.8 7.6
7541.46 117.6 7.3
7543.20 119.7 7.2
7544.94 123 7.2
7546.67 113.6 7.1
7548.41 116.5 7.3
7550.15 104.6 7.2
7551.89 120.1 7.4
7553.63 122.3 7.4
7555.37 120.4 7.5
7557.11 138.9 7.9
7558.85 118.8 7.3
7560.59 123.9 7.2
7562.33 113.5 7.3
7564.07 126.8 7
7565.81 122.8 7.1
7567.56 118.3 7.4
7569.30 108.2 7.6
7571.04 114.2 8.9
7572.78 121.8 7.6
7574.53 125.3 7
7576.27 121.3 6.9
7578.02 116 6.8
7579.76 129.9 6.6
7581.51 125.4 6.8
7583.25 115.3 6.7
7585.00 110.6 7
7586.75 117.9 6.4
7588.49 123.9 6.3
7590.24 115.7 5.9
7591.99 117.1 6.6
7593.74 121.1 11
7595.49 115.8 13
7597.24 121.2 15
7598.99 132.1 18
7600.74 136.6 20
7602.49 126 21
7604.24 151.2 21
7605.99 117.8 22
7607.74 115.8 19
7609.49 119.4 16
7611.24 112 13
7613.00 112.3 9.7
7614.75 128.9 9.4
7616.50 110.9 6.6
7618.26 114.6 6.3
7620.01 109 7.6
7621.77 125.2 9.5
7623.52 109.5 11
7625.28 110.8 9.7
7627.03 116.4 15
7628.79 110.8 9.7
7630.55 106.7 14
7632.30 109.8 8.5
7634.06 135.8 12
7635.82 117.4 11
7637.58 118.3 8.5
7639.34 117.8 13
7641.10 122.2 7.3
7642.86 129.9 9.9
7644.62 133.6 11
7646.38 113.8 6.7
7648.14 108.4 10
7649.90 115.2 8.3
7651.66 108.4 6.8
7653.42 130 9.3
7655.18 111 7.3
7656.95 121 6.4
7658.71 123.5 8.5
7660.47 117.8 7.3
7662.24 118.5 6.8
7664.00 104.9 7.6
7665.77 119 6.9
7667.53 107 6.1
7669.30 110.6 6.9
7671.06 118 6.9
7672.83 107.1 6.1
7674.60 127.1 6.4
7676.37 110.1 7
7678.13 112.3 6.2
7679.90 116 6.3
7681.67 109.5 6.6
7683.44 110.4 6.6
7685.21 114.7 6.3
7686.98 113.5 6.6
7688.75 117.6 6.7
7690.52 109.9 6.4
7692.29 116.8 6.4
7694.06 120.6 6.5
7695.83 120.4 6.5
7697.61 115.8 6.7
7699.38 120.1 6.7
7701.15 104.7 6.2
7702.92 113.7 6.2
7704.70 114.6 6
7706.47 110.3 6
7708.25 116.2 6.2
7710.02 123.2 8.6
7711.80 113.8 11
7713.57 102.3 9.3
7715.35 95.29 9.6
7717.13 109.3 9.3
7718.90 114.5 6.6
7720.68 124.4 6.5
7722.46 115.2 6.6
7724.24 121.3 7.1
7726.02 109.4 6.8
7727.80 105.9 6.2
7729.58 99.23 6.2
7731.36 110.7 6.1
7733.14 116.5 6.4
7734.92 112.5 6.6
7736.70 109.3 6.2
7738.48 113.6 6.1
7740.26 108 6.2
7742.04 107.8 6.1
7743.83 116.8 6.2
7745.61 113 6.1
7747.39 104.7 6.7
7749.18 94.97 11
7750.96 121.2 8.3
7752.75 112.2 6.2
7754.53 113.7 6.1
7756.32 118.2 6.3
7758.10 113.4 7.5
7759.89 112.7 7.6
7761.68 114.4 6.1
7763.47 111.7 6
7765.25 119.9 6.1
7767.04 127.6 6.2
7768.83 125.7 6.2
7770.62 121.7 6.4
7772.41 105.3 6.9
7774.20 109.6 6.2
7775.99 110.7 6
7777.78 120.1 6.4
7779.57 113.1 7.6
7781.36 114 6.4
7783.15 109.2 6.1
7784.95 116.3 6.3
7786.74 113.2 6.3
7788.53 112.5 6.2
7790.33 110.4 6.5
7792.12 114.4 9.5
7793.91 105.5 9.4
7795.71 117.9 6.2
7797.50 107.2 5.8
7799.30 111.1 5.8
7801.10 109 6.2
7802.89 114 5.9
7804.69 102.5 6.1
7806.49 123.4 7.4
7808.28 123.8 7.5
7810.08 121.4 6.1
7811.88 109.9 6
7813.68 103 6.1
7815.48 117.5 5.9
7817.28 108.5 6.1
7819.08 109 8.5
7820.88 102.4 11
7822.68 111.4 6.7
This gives 0.00 mag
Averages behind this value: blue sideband 124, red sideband 113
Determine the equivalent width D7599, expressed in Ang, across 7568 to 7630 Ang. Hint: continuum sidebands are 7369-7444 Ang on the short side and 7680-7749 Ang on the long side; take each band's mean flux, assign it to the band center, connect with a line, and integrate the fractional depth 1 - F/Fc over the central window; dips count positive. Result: -1.9 Ang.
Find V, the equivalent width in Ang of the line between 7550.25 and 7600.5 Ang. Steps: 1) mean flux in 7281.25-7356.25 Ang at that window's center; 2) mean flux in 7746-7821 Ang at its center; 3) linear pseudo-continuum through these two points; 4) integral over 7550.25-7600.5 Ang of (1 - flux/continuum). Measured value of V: -1.2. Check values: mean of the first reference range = 123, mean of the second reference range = 113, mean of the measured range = 121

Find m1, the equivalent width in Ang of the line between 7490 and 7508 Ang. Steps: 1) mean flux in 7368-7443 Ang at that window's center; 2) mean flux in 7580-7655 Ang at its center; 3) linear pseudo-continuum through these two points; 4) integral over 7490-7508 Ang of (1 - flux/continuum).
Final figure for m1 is -0.4 Ang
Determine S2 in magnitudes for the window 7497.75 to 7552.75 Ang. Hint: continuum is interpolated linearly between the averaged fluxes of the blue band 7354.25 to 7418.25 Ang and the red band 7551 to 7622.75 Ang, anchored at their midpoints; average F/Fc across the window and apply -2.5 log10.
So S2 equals 0.015 mag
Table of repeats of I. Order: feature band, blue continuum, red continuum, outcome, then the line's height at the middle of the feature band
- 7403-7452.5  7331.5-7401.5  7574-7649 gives 0.002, 122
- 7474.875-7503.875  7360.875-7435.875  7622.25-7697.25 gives -0.041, 120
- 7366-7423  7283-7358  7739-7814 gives 0.003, 122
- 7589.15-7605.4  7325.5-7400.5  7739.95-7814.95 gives -0.079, 117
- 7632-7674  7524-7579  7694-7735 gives -0.023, 115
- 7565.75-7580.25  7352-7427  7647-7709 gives -0.017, 117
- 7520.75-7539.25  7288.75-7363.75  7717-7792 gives 0.016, 119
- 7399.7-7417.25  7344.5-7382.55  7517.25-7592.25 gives 0.030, 122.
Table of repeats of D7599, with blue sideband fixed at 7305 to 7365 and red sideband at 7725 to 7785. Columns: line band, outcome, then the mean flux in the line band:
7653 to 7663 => -0.42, 120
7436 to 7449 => -0.11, 121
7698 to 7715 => 0.17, 113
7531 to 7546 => 0.25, 116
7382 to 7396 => 0.03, 121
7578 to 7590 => -0.32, 120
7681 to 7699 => -0.14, 115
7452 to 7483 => -0.88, 123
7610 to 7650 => -0.44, 117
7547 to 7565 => -0.44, 120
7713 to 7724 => 0.25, 111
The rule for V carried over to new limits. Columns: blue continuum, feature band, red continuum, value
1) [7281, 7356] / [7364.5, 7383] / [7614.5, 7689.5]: -0.2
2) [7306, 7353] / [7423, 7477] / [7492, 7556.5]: -0.2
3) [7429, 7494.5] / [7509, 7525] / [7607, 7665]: 0.3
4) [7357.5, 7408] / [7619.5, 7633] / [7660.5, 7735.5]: 0.3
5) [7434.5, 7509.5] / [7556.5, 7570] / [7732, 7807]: -0.2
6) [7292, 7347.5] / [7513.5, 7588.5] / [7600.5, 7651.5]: 0.4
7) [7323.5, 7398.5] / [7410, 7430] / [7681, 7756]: -0.6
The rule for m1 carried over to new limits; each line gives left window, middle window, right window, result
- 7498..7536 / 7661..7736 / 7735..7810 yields 1.6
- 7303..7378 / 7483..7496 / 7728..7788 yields 0.4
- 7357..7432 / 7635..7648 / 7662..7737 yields -0.7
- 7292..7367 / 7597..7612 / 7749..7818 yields -1.1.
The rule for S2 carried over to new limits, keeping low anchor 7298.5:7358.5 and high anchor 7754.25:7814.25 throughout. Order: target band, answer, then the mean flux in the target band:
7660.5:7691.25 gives 0.03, 113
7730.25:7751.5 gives 0.04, 110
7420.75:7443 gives -0.02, 123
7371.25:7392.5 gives 0.01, 122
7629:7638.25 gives 0.00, 117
